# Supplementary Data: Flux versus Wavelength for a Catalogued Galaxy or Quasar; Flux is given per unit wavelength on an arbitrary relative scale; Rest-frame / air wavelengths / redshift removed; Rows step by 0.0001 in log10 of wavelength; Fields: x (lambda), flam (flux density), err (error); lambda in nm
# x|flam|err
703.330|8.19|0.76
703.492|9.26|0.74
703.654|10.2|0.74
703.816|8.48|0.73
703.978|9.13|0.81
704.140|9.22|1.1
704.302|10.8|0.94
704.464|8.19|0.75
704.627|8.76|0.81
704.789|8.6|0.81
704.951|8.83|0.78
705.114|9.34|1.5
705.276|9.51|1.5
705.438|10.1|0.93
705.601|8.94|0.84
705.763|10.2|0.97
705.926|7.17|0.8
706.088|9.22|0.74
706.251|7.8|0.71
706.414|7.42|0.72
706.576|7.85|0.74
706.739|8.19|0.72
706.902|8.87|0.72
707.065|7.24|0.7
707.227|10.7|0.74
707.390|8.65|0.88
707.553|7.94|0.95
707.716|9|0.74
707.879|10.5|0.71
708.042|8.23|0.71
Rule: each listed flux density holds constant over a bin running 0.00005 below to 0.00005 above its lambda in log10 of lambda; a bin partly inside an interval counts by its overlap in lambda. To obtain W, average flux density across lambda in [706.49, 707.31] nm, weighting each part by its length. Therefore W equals 8.57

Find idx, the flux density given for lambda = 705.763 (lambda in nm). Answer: 10.2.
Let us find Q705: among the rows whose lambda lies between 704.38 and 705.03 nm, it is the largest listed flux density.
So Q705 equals 8.83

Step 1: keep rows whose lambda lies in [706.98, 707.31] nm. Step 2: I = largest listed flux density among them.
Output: 10.7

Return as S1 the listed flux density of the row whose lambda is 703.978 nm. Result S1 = 9.13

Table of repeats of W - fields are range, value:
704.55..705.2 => 8.89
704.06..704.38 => 10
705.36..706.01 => 9.1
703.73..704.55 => 9.17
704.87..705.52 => 9.44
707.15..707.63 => 9.09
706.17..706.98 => 8.02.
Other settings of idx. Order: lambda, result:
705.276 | 9.51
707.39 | 8.65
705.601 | 8.94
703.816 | 8.48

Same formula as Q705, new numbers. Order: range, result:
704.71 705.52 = 10.1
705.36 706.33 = 10.2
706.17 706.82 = 8.19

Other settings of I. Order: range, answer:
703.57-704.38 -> 10.8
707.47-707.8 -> 9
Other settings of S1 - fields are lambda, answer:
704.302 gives 10.8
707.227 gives 10.7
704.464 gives 8.19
